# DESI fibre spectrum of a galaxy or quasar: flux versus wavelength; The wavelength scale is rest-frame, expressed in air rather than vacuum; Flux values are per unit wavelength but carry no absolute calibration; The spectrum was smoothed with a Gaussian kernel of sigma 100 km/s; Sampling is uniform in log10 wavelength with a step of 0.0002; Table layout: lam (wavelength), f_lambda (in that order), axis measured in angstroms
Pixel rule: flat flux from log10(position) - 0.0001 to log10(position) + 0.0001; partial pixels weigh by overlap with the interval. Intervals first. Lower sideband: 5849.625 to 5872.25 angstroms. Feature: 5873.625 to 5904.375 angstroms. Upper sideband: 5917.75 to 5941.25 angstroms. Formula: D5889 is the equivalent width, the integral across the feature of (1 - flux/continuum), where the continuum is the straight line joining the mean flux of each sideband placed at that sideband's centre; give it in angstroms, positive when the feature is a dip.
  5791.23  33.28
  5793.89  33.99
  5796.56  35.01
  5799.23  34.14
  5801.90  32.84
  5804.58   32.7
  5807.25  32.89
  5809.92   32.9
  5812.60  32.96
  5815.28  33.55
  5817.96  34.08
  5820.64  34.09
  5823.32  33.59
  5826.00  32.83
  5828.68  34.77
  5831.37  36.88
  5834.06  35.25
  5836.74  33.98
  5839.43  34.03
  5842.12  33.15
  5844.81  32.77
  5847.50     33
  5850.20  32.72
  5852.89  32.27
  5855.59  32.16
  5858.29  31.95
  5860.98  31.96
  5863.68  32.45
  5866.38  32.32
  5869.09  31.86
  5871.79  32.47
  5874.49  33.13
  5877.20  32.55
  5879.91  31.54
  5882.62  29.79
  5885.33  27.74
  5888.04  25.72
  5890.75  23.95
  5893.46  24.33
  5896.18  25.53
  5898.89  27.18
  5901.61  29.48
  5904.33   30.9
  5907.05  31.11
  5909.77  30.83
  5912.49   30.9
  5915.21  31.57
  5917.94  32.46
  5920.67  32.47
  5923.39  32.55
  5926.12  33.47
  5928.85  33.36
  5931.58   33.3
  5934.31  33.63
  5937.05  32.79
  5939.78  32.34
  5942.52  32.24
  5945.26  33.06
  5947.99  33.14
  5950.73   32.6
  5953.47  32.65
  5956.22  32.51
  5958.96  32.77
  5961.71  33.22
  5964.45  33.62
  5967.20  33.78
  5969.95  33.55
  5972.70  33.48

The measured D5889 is 4.0 angstroms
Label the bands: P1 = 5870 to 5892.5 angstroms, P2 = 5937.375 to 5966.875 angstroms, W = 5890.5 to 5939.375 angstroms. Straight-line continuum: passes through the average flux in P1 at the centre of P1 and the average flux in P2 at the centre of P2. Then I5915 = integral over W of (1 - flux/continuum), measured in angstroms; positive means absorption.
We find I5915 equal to 0.68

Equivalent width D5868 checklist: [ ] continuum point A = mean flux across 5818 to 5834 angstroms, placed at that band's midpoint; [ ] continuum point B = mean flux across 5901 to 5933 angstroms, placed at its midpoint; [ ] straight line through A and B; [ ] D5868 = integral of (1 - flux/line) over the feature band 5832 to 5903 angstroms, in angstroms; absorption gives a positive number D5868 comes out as 5.11 angstroms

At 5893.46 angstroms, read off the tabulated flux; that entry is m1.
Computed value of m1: 24.33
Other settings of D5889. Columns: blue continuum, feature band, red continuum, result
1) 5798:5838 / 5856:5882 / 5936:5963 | 0.96 angstroms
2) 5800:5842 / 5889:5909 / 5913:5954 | 3.33 angstroms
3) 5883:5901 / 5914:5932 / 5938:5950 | -1.60 angstroms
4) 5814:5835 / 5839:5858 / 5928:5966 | 0.74 angstroms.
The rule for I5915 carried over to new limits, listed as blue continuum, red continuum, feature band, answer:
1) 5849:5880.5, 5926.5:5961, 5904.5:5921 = 0.6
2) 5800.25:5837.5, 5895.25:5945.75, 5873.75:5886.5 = 0.6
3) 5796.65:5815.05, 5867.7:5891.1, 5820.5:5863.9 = -2.4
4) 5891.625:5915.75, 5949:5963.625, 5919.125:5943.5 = -1.6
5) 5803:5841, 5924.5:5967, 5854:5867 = 0.6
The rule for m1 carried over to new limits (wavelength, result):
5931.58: 33.3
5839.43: 34.03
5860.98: 31.96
